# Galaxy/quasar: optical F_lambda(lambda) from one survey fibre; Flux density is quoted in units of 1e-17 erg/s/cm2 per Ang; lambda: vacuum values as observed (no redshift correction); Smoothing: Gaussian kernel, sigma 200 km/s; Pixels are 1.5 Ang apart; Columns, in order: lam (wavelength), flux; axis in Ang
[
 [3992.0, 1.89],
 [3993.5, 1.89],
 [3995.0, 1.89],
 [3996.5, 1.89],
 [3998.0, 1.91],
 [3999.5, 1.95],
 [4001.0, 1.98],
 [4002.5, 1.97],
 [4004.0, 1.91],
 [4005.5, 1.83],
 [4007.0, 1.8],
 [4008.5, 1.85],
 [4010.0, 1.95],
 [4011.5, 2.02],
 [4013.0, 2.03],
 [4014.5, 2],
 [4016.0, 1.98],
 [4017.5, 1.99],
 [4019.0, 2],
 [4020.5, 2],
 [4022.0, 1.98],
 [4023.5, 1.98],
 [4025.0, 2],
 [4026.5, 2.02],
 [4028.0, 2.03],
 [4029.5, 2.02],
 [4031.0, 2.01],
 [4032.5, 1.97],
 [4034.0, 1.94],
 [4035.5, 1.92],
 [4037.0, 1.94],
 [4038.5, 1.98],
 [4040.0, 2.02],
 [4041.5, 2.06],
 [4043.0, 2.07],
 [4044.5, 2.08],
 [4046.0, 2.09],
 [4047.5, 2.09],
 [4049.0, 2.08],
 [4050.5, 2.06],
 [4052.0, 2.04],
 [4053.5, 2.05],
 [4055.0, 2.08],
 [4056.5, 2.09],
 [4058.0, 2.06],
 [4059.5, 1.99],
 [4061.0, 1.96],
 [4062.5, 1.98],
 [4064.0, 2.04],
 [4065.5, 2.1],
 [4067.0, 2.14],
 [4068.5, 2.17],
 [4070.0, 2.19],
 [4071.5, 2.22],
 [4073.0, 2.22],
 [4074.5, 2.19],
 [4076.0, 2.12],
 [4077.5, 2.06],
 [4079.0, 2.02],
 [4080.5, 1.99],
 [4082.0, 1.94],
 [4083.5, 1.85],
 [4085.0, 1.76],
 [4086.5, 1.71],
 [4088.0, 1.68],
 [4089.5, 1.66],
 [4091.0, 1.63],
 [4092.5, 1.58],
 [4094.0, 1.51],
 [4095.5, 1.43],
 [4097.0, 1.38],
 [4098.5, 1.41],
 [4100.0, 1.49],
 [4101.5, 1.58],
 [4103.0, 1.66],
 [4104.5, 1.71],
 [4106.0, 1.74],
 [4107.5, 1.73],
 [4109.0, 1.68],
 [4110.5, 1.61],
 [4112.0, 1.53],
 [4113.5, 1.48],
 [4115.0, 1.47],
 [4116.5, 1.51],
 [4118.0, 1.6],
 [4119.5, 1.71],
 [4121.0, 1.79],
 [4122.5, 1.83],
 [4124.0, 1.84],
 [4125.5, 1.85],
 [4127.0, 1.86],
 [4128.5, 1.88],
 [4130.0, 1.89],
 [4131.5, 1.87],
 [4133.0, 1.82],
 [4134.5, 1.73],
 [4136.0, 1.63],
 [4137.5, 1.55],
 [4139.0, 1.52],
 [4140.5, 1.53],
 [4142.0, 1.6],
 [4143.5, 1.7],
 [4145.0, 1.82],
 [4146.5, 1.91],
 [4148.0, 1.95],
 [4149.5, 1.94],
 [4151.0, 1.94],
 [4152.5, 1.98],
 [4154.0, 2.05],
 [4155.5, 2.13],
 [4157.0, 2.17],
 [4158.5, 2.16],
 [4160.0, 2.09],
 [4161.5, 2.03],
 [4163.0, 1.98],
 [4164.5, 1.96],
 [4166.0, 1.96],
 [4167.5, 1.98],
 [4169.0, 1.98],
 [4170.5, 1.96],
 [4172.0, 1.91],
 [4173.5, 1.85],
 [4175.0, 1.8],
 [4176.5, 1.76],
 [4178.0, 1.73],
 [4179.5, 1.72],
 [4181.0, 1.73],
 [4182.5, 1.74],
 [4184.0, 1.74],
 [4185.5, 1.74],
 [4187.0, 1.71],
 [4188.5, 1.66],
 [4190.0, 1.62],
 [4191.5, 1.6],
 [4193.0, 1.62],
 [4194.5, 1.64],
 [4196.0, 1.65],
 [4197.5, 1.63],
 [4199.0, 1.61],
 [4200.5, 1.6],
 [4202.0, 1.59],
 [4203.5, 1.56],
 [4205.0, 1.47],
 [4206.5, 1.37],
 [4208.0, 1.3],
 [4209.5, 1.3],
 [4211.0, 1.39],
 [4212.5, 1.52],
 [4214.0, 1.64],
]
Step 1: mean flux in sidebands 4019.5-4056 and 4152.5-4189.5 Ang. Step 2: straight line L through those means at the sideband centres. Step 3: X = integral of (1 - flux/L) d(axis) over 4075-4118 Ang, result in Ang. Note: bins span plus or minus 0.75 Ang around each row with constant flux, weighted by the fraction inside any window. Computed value 6.3 Ang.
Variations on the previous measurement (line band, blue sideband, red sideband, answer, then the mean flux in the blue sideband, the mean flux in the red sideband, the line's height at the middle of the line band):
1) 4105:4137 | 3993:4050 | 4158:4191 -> 3.03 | 1.98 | 1.85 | 1.9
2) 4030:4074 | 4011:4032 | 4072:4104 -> -3.91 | 2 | 1.76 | 1.89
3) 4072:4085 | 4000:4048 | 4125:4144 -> -1.25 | 1.98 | 1.72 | 1.86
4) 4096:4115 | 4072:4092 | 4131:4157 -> 3.01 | 1.91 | 1.81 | 1.87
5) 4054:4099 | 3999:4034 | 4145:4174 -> 1.57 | 1.97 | 1.99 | 1.98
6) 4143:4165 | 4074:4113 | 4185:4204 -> -4.31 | 1.71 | 1.63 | 1.66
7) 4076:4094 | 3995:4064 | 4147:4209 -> 1.04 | 1.99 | 1.79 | 1.92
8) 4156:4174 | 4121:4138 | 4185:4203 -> -3.12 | 1.8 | 1.64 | 1.71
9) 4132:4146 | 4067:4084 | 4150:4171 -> 2.60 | 2.09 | 2.03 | 2.04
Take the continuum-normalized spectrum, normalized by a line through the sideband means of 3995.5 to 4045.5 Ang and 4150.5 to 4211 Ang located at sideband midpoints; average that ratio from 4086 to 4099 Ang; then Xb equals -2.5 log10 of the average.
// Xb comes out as 0.21 mag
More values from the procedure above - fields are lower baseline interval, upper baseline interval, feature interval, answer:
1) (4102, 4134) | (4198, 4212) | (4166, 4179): -0.20 mag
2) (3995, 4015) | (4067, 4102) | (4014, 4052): -0.07 mag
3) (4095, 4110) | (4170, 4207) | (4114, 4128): -0.07 mag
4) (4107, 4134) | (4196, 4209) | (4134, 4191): -0.14 mag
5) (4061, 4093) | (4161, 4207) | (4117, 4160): 0.00 mag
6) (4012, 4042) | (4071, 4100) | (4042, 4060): -0.08 mag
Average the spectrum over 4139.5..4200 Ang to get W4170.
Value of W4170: 1.83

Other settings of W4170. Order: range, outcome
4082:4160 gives 1.73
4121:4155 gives 1.81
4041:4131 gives 1.85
